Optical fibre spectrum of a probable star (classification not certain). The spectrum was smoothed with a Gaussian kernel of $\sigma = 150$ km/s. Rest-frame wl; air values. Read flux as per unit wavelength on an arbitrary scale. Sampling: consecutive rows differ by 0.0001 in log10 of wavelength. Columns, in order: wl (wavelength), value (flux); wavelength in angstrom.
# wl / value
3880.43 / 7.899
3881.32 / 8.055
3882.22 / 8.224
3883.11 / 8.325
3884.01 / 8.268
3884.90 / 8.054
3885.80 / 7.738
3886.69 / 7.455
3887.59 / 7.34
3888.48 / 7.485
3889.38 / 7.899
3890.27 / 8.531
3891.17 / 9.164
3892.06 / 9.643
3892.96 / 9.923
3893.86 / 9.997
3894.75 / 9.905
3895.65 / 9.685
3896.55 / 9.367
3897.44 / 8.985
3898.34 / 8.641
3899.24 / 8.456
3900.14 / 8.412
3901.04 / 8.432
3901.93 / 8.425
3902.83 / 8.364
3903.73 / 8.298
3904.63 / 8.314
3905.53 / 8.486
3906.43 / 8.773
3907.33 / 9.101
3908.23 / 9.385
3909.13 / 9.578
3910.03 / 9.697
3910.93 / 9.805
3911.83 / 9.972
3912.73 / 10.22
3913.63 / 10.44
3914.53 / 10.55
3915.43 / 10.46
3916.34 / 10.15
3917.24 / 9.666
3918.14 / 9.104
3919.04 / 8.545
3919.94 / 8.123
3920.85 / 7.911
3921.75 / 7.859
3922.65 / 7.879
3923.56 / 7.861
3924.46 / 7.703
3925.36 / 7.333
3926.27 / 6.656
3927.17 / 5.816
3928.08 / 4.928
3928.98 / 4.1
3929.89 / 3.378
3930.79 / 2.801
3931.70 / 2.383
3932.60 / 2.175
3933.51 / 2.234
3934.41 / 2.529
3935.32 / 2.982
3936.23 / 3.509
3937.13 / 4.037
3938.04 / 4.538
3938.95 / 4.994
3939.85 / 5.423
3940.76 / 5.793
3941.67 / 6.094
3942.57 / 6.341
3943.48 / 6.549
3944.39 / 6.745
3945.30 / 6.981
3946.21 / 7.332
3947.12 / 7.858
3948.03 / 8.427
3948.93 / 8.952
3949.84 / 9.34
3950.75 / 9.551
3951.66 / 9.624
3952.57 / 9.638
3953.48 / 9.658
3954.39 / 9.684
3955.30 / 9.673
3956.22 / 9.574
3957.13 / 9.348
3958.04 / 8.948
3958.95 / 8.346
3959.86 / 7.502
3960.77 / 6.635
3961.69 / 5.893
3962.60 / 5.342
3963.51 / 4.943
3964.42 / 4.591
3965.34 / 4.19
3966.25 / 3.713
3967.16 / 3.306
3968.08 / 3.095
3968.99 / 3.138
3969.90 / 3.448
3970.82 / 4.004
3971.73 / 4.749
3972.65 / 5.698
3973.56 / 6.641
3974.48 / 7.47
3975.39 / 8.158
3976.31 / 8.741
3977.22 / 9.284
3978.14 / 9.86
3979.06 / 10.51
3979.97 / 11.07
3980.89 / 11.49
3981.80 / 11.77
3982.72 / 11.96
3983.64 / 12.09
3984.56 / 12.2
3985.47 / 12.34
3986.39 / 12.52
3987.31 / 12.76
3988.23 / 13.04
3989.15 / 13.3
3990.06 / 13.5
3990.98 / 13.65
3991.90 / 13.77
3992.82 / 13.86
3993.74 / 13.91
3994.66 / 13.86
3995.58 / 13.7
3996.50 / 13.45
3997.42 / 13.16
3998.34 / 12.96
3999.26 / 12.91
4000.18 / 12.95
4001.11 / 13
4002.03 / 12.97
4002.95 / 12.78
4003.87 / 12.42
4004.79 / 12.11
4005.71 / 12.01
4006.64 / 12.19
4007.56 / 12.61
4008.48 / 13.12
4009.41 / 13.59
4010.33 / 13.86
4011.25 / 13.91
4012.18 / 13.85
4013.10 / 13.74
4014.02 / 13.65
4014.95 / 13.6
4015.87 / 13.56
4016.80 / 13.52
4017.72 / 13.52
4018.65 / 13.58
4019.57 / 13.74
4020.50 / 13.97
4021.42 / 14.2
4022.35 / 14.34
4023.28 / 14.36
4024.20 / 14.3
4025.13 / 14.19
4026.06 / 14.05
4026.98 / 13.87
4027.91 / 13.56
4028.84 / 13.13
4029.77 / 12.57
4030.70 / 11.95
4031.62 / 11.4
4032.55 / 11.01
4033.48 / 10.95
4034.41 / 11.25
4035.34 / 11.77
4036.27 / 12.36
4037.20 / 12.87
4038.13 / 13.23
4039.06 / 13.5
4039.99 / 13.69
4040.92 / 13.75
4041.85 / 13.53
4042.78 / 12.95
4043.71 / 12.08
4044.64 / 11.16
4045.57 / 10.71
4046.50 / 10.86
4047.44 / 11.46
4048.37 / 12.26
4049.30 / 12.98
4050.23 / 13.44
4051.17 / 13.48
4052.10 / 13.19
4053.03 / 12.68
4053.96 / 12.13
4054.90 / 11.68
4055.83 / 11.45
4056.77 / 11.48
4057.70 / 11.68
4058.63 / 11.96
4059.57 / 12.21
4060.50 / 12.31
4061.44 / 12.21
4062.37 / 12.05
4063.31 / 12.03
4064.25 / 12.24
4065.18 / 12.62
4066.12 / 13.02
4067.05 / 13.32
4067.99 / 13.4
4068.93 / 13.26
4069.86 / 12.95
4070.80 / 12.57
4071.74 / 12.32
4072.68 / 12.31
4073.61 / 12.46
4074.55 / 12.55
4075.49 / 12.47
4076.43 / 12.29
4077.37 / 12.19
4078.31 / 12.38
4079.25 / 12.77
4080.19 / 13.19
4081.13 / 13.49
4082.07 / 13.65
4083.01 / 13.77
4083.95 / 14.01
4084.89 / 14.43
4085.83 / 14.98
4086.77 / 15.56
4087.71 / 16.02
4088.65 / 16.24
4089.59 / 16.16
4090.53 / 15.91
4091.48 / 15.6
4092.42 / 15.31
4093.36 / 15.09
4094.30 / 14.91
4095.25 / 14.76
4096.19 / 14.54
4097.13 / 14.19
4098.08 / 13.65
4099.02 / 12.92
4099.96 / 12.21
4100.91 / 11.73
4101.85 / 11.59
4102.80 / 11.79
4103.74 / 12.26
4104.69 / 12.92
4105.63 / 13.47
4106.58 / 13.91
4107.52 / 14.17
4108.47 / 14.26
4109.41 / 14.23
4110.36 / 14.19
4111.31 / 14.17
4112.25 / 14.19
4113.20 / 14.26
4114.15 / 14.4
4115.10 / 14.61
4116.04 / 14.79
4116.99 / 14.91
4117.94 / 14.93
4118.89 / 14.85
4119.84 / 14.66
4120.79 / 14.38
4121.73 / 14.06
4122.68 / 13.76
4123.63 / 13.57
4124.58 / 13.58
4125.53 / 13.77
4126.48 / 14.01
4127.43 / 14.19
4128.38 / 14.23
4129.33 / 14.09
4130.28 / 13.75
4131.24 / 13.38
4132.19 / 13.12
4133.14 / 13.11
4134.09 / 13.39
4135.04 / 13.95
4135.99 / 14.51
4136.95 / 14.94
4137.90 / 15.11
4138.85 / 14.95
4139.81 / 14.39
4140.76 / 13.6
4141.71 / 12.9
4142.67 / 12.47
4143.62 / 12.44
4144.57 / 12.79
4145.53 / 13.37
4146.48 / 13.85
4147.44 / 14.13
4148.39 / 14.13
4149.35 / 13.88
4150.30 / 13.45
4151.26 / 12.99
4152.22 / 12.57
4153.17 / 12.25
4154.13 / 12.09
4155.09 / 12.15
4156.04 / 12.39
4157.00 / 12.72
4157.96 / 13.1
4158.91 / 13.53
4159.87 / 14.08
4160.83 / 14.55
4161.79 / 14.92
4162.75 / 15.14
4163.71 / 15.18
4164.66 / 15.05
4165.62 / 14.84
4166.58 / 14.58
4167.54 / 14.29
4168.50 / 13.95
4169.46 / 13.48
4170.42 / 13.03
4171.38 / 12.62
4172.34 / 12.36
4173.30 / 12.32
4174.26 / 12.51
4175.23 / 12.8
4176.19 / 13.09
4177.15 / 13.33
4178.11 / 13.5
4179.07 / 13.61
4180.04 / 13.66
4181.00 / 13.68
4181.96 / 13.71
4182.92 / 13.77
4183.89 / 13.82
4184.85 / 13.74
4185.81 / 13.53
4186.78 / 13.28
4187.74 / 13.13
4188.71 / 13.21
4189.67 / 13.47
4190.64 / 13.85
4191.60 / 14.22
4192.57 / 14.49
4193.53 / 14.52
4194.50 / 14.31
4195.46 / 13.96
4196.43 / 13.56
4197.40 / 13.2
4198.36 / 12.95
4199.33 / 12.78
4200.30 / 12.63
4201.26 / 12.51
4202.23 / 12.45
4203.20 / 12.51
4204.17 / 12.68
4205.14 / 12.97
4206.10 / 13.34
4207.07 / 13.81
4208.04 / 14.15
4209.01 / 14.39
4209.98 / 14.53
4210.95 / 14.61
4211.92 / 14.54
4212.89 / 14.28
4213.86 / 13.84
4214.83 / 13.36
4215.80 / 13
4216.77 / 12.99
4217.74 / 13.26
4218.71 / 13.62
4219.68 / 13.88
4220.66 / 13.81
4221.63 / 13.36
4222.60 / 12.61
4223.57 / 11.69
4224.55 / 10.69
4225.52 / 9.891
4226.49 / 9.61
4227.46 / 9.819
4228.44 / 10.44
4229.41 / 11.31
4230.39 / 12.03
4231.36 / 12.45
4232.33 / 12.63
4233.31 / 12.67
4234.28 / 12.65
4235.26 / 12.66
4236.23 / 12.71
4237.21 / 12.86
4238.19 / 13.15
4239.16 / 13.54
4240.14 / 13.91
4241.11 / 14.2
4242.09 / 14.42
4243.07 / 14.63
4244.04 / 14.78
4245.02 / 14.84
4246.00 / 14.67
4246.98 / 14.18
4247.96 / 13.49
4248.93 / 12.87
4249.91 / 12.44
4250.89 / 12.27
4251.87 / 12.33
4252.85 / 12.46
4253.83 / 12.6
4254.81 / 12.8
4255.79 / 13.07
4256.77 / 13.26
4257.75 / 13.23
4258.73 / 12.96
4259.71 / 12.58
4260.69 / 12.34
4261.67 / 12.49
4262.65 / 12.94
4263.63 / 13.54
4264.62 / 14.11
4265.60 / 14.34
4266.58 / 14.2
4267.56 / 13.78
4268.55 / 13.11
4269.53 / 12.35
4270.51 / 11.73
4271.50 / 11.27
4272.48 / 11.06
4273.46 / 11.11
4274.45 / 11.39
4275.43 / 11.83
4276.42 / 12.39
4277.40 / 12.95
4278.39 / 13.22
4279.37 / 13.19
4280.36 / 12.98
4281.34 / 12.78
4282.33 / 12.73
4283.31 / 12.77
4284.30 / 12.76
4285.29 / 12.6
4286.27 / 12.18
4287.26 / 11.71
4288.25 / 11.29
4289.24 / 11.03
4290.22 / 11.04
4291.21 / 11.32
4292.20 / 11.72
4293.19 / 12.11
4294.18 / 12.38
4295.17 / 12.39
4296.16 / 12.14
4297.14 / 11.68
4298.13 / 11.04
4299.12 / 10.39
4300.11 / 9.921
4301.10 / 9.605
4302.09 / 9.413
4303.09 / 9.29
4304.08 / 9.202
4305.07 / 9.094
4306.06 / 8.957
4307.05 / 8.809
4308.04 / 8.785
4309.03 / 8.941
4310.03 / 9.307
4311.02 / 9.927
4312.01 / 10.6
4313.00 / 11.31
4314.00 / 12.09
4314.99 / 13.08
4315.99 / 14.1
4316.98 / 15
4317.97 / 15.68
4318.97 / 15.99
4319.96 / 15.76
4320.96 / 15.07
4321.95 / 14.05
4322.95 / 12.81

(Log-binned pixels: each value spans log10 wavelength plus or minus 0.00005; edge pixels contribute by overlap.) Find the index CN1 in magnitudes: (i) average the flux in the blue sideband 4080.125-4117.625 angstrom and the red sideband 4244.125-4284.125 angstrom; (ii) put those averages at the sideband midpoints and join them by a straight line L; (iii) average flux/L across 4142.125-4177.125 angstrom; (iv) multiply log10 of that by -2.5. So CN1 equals 0.02 mag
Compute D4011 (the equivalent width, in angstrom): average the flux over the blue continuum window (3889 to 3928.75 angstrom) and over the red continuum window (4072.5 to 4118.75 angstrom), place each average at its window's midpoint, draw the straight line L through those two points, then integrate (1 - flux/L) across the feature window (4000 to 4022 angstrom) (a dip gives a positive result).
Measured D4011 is -3.2 angstrom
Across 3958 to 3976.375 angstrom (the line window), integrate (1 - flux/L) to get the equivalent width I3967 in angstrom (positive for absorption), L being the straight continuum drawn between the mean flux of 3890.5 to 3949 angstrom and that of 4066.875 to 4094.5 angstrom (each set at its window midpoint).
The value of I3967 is 7.54 angstrom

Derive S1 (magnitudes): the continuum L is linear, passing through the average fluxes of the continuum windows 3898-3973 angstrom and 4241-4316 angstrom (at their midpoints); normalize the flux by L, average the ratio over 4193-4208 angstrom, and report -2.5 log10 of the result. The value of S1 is -0.21 mag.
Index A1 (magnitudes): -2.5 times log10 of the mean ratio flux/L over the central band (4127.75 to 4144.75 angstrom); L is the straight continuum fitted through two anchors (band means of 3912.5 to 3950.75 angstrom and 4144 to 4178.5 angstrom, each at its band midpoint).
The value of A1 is -0.08 mag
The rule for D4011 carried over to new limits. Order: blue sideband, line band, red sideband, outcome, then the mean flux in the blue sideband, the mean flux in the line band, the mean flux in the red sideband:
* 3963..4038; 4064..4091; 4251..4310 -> -4.7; 11.4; 13.6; 11.8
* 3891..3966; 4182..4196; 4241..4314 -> -3.7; 7.55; 13.8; 12.1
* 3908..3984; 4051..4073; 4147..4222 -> -4.5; 7.23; 12.4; 13.5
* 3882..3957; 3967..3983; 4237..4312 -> 1.8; 7.74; 7.5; 12.2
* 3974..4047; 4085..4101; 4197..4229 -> -2.5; 12.6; 14.8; 12.9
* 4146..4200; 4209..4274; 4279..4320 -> -2.4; 13.6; 12.9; 11.5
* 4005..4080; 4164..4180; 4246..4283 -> -0.9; 12.8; 13.5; 12.8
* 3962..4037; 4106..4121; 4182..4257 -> -2.6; 11.3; 14.4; 13.2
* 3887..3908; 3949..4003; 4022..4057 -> 6.6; 8.76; 9.63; 12.6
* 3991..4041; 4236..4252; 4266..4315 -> -2.7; 13.2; 13.6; 11.4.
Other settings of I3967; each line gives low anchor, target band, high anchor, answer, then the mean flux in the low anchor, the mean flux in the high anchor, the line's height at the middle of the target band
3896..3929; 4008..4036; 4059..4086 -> -4.3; 8.6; 12.8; 11.5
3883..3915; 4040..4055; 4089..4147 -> -0.1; 8.93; 14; 12.3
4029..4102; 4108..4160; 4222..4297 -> -3.8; 13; 12.6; 12.8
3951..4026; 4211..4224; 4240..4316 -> -1.8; 10.8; 12.1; 11.8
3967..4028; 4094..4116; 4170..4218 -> -1.6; 11.8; 13.4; 12.7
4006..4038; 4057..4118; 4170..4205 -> -1.5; 13.2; 13.3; 13.2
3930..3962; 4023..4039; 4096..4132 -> -4.0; 6.6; 13.8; 10.2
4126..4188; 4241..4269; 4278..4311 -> -3.8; 13.6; 11.1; 11.8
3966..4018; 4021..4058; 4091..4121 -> -0.8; 11.2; 14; 12.4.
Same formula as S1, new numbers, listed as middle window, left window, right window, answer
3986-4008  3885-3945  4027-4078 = -0.25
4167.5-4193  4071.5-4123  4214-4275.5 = -0.01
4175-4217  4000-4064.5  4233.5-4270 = -0.03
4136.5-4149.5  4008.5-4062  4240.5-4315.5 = -0.10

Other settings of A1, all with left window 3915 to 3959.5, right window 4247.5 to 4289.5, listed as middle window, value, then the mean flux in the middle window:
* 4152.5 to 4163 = -0.23 mag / 13.3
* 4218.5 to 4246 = -0.06 mag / 12.7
